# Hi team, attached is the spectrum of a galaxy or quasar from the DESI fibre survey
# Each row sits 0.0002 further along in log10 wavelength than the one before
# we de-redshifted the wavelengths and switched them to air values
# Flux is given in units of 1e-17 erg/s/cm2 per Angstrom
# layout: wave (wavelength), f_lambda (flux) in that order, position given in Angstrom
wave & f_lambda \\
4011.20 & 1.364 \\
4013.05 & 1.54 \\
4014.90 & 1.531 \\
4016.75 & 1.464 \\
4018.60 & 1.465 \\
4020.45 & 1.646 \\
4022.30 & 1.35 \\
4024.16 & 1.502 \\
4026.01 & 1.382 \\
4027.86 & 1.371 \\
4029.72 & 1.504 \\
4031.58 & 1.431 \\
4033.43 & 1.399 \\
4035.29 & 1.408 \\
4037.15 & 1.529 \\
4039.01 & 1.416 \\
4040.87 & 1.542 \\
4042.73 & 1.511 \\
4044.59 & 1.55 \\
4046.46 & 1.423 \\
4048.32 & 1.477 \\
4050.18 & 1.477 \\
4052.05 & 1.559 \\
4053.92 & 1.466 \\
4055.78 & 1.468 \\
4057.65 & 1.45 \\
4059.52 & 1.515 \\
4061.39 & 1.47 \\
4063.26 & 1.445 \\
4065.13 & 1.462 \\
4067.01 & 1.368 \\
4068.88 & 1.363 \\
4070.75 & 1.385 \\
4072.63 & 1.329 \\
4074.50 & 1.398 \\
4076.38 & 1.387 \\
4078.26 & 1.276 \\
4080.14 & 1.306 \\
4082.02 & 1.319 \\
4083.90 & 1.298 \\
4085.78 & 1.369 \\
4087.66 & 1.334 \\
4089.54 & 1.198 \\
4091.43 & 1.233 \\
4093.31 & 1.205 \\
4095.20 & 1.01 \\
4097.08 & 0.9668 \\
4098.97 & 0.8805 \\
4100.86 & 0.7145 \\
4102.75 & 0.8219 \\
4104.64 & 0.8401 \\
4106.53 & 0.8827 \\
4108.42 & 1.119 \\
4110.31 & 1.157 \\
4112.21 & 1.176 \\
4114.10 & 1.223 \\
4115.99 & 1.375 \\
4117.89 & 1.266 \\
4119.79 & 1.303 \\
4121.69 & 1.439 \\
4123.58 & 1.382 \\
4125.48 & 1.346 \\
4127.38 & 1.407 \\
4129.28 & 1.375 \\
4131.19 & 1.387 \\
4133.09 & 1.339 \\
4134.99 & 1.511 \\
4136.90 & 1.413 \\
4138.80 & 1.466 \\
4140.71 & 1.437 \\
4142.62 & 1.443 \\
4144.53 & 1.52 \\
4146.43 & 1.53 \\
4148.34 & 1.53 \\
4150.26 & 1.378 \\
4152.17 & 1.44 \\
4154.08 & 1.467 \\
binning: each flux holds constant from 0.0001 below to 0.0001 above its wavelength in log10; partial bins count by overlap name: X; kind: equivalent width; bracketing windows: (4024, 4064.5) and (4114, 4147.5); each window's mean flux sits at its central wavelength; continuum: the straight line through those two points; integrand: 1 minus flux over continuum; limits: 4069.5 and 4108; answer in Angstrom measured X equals 7.44 Angstrom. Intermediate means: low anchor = 1.47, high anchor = 1.4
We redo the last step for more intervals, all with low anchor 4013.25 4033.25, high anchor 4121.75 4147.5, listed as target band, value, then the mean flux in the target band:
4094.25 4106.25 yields 4.7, 0.873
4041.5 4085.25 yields 0.9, 1.42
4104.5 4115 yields 2.6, 1.08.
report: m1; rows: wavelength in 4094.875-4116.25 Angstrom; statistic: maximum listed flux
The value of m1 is 1.375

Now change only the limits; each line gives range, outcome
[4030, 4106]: 1.559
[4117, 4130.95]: 1.439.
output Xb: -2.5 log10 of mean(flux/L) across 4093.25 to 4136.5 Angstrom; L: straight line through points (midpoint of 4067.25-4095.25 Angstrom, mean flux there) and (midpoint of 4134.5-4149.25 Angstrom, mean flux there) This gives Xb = 0.189 mag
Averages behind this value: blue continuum 1.3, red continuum 1.48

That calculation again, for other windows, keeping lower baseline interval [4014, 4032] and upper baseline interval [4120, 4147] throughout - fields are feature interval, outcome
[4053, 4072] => 0.01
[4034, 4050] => -0.02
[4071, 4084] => 0.09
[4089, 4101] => 0.35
